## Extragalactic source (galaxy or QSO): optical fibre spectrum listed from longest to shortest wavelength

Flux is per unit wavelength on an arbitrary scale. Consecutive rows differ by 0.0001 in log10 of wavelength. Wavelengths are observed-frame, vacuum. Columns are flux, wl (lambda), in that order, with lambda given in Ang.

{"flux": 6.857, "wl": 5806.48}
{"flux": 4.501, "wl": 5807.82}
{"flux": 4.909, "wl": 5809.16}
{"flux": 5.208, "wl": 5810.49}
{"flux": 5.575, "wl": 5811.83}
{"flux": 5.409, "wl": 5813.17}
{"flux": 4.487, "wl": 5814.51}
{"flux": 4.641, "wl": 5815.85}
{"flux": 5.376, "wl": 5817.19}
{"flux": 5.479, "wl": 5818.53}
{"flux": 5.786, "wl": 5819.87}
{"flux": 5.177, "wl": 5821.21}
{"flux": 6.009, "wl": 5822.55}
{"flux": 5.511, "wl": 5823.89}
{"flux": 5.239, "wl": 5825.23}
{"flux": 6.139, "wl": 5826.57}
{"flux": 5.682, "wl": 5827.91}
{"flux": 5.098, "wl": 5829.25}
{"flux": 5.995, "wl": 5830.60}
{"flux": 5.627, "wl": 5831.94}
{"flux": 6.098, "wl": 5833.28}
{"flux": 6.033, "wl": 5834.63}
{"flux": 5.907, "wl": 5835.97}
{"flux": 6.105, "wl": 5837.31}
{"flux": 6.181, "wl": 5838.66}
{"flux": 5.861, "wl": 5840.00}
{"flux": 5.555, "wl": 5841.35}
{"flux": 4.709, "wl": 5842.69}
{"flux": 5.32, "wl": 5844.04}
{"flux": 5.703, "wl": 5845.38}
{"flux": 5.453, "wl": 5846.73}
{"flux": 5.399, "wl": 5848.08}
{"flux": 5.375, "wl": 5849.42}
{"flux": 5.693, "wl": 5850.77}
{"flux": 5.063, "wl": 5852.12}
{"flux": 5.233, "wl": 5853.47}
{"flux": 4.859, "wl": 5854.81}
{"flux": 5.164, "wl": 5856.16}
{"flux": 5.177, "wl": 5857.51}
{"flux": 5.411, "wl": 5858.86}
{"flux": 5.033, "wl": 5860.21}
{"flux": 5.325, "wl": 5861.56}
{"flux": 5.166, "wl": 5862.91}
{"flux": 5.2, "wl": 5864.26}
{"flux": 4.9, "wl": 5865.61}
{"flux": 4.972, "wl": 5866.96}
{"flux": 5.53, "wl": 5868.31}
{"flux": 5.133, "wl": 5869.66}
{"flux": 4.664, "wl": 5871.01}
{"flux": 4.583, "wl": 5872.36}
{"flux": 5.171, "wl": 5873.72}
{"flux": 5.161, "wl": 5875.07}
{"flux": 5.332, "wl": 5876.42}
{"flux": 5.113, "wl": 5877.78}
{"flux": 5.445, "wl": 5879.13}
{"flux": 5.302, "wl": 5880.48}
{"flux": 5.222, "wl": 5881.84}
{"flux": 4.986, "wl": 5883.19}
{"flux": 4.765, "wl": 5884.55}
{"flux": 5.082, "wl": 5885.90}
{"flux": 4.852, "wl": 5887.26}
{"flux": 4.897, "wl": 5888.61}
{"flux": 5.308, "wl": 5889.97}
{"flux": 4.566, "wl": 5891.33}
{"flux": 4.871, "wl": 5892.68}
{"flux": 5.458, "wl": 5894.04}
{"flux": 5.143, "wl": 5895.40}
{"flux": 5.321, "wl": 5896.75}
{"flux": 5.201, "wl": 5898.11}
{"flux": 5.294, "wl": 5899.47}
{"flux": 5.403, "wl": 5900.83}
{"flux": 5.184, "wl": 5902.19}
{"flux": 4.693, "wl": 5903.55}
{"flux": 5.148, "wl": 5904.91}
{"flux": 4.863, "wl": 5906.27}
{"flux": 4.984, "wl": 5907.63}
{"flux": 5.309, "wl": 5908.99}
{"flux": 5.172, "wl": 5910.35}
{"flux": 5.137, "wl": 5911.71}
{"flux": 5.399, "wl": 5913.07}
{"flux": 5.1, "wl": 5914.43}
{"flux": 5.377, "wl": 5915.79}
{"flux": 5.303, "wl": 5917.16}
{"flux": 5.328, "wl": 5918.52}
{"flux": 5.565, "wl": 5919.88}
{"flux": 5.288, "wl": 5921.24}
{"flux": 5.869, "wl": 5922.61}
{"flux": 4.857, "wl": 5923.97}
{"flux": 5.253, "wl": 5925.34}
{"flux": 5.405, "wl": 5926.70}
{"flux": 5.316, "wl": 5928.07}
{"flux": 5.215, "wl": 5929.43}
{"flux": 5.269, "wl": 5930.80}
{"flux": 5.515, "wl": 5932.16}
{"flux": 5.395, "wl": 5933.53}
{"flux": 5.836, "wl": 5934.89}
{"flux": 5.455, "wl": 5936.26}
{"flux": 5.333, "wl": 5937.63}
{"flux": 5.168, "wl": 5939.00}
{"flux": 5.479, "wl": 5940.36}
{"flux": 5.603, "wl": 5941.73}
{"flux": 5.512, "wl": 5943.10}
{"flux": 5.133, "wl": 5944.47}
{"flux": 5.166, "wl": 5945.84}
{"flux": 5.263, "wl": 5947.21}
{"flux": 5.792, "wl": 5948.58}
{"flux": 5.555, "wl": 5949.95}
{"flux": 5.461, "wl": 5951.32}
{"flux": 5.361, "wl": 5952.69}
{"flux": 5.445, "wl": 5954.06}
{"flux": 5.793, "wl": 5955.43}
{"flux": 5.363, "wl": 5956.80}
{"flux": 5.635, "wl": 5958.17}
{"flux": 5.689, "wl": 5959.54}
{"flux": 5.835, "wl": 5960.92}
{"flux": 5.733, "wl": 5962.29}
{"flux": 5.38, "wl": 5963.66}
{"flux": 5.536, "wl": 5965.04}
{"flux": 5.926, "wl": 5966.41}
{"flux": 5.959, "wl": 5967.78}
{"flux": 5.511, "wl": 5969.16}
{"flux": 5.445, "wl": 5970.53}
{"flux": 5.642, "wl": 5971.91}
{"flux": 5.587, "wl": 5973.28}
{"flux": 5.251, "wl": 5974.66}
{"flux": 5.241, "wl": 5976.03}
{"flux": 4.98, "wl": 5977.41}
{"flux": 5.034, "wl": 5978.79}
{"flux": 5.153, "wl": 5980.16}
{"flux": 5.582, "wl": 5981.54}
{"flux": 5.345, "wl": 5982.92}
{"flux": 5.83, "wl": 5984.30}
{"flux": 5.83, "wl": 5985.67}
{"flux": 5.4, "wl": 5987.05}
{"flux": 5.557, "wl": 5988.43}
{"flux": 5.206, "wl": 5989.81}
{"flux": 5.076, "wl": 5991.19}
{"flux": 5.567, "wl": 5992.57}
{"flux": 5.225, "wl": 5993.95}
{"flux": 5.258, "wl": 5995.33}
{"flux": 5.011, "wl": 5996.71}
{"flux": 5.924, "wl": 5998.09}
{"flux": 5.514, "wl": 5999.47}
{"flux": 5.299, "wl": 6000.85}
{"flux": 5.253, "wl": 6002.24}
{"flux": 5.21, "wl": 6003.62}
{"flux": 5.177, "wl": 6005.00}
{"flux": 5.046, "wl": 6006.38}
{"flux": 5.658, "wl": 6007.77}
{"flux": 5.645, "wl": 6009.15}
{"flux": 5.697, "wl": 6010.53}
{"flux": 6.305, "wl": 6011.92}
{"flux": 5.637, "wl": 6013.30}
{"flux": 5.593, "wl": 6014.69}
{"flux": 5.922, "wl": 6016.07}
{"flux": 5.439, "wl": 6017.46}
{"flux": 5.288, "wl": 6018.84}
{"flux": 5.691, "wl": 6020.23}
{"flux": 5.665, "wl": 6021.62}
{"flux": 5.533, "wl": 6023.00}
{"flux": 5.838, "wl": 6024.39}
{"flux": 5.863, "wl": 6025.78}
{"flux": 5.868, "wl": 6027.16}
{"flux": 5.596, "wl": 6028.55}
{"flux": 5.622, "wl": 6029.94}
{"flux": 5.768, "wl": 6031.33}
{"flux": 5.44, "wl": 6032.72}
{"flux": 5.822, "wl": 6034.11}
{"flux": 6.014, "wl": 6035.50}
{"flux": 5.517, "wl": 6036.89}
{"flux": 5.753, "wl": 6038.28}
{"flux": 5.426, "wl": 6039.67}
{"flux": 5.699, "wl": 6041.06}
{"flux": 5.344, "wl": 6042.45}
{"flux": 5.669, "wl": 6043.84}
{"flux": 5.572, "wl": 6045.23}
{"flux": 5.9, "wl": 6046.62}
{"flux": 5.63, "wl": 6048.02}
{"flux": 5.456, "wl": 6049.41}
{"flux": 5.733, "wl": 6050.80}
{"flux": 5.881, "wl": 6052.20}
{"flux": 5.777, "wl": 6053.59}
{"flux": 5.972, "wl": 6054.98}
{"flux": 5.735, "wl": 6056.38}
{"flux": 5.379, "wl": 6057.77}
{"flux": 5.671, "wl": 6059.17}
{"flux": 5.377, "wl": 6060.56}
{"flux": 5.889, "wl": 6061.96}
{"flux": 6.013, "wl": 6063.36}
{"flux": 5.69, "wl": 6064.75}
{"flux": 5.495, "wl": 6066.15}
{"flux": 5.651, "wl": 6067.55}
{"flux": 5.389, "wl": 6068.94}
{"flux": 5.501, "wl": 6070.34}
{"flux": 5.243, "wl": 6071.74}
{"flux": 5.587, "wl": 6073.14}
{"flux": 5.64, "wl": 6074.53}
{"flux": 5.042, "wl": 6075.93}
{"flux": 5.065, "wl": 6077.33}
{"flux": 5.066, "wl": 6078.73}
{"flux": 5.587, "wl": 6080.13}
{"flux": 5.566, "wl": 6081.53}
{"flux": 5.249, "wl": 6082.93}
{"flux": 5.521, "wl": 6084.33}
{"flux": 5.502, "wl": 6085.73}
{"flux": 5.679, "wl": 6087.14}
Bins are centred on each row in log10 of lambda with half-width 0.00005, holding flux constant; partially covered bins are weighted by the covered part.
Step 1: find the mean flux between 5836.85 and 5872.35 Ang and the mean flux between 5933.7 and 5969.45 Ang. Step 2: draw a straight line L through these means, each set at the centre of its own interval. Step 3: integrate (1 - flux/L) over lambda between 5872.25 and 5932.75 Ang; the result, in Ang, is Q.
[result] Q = 2.6 Ang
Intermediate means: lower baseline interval 5.3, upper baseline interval 5.53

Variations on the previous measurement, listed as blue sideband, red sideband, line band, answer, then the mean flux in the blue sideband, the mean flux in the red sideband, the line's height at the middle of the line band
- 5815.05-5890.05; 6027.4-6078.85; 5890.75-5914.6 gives 1.2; 5.34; 5.6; 5.41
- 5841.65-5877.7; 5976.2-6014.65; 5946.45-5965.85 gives -0.8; 5.18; 5.42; 5.35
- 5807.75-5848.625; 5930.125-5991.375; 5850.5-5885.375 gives 2.3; 5.5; 5.48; 5.5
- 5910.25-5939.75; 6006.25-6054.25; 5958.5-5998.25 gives 0.3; 5.35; 5.67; 5.51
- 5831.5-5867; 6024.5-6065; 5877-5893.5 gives 1.3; 5.43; 5.69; 5.48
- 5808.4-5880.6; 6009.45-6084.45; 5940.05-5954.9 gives 0.2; 5.36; 5.62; 5.49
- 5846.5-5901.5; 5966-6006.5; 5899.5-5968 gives -1.4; 5.15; 5.4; 5.28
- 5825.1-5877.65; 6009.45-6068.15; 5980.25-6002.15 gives 0.7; 5.39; 5.69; 5.61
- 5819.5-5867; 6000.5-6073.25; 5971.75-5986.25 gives 0.5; 5.48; 5.62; 5.58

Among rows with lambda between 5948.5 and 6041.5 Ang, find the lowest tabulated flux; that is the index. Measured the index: 4.98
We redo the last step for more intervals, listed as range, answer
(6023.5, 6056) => 5.344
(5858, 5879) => 4.583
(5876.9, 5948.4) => 4.566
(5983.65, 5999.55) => 5.011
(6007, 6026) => 5.288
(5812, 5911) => 4.487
